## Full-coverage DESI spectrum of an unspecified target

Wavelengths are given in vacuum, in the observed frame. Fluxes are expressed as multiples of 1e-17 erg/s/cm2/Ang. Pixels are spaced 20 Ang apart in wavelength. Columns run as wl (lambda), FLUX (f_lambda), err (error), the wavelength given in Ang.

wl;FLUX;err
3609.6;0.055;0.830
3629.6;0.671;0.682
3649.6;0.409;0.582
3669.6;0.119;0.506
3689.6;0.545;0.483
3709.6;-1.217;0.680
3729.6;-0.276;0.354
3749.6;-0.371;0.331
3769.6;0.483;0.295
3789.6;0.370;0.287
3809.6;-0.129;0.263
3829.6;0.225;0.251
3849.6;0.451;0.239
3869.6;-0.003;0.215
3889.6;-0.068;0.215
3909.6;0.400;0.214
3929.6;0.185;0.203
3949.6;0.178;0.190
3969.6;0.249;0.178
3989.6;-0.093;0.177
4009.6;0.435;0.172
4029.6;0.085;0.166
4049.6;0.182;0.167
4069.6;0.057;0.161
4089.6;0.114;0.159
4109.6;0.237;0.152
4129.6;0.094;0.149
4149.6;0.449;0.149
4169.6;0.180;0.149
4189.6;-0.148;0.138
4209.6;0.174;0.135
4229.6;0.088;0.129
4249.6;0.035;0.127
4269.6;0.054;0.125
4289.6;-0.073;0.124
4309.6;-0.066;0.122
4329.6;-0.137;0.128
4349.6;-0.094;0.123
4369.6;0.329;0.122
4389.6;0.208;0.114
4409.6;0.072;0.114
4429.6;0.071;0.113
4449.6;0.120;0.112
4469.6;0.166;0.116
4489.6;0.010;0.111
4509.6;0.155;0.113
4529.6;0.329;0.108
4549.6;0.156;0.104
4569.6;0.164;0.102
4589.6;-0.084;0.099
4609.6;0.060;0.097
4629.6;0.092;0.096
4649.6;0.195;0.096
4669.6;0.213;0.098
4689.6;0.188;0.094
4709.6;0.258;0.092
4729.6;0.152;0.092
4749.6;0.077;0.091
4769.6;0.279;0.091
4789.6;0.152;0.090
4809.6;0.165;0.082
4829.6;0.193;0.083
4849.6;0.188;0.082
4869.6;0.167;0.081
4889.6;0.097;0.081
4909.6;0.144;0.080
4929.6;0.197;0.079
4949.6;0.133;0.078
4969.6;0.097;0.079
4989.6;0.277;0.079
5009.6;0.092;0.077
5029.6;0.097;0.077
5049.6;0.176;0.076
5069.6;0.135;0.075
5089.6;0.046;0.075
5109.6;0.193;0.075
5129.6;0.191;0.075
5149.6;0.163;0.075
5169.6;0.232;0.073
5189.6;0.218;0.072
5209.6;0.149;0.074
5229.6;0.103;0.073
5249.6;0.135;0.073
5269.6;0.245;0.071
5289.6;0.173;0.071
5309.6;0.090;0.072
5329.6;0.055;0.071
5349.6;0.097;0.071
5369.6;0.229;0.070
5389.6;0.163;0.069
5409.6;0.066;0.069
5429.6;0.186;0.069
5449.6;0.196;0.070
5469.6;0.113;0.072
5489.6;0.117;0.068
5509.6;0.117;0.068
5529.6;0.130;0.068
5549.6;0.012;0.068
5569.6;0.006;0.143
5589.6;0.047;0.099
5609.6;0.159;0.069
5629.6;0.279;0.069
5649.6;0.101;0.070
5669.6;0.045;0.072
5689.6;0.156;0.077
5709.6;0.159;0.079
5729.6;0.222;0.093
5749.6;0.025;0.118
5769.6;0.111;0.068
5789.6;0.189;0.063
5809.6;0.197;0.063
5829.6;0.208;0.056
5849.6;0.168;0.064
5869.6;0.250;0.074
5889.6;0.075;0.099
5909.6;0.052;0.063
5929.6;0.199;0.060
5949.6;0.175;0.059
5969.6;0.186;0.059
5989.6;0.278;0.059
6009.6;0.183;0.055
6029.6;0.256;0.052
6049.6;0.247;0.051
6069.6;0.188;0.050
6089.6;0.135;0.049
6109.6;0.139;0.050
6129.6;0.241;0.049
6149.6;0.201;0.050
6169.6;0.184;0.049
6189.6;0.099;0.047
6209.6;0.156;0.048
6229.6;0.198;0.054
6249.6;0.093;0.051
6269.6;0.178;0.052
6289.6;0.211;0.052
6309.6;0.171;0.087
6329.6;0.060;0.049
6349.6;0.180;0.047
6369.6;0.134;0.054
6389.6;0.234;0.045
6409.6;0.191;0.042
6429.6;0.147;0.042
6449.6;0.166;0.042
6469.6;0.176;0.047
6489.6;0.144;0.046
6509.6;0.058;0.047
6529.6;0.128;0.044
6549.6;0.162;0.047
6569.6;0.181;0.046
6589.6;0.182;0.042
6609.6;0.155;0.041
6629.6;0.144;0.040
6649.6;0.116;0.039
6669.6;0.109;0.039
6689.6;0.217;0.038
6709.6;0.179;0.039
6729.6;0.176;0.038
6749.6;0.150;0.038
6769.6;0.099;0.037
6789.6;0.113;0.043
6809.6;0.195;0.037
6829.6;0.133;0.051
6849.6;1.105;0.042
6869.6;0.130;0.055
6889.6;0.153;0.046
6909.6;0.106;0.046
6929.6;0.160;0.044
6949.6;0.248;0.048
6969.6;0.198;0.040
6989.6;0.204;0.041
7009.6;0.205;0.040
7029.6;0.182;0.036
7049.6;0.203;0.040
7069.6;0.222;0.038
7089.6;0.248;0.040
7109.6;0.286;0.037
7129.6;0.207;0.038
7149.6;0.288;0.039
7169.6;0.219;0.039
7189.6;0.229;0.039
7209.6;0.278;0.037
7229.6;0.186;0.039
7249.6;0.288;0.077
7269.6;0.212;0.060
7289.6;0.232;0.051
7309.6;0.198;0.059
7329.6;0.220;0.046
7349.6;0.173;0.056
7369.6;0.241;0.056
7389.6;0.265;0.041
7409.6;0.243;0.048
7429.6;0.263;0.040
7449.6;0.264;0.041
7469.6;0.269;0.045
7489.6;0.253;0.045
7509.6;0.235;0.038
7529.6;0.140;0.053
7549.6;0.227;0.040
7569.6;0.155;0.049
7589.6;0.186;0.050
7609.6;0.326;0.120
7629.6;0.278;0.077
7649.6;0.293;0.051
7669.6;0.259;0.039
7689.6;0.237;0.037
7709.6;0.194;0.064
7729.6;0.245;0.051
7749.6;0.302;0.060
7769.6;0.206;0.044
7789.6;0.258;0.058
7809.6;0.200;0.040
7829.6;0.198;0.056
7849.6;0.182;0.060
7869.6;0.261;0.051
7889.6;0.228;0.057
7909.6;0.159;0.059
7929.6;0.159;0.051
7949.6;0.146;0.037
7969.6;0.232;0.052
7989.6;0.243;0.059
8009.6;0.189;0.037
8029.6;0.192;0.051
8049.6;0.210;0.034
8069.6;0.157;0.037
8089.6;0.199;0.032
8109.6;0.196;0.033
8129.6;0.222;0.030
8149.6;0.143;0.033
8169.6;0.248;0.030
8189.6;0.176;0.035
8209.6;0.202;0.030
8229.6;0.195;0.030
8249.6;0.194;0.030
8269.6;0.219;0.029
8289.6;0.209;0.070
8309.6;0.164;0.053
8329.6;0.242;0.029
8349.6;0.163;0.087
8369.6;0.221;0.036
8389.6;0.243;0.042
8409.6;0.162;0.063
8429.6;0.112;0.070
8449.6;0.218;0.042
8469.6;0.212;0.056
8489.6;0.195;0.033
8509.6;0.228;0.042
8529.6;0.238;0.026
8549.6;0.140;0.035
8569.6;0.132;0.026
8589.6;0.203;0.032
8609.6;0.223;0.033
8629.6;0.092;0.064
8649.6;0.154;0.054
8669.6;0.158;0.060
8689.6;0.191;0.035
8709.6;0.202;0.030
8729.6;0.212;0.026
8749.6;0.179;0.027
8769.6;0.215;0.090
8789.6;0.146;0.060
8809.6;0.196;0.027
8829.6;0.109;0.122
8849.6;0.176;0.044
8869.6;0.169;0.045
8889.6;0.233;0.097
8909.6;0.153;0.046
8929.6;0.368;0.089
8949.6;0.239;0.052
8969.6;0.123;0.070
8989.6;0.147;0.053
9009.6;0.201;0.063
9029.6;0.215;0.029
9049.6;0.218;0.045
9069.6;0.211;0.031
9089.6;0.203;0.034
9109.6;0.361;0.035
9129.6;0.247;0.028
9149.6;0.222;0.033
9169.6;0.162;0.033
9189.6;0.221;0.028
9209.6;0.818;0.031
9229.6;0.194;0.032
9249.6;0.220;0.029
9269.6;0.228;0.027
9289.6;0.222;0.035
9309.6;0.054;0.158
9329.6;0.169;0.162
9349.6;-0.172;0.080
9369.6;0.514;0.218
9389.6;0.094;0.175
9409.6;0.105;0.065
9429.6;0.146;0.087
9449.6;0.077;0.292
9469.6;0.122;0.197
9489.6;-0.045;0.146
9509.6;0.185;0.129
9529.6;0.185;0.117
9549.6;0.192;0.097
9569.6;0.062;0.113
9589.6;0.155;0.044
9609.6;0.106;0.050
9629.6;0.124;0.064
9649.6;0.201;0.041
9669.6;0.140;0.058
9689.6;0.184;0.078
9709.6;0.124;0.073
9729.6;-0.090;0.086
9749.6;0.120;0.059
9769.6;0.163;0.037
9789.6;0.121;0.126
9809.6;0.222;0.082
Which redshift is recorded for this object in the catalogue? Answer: 0.84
